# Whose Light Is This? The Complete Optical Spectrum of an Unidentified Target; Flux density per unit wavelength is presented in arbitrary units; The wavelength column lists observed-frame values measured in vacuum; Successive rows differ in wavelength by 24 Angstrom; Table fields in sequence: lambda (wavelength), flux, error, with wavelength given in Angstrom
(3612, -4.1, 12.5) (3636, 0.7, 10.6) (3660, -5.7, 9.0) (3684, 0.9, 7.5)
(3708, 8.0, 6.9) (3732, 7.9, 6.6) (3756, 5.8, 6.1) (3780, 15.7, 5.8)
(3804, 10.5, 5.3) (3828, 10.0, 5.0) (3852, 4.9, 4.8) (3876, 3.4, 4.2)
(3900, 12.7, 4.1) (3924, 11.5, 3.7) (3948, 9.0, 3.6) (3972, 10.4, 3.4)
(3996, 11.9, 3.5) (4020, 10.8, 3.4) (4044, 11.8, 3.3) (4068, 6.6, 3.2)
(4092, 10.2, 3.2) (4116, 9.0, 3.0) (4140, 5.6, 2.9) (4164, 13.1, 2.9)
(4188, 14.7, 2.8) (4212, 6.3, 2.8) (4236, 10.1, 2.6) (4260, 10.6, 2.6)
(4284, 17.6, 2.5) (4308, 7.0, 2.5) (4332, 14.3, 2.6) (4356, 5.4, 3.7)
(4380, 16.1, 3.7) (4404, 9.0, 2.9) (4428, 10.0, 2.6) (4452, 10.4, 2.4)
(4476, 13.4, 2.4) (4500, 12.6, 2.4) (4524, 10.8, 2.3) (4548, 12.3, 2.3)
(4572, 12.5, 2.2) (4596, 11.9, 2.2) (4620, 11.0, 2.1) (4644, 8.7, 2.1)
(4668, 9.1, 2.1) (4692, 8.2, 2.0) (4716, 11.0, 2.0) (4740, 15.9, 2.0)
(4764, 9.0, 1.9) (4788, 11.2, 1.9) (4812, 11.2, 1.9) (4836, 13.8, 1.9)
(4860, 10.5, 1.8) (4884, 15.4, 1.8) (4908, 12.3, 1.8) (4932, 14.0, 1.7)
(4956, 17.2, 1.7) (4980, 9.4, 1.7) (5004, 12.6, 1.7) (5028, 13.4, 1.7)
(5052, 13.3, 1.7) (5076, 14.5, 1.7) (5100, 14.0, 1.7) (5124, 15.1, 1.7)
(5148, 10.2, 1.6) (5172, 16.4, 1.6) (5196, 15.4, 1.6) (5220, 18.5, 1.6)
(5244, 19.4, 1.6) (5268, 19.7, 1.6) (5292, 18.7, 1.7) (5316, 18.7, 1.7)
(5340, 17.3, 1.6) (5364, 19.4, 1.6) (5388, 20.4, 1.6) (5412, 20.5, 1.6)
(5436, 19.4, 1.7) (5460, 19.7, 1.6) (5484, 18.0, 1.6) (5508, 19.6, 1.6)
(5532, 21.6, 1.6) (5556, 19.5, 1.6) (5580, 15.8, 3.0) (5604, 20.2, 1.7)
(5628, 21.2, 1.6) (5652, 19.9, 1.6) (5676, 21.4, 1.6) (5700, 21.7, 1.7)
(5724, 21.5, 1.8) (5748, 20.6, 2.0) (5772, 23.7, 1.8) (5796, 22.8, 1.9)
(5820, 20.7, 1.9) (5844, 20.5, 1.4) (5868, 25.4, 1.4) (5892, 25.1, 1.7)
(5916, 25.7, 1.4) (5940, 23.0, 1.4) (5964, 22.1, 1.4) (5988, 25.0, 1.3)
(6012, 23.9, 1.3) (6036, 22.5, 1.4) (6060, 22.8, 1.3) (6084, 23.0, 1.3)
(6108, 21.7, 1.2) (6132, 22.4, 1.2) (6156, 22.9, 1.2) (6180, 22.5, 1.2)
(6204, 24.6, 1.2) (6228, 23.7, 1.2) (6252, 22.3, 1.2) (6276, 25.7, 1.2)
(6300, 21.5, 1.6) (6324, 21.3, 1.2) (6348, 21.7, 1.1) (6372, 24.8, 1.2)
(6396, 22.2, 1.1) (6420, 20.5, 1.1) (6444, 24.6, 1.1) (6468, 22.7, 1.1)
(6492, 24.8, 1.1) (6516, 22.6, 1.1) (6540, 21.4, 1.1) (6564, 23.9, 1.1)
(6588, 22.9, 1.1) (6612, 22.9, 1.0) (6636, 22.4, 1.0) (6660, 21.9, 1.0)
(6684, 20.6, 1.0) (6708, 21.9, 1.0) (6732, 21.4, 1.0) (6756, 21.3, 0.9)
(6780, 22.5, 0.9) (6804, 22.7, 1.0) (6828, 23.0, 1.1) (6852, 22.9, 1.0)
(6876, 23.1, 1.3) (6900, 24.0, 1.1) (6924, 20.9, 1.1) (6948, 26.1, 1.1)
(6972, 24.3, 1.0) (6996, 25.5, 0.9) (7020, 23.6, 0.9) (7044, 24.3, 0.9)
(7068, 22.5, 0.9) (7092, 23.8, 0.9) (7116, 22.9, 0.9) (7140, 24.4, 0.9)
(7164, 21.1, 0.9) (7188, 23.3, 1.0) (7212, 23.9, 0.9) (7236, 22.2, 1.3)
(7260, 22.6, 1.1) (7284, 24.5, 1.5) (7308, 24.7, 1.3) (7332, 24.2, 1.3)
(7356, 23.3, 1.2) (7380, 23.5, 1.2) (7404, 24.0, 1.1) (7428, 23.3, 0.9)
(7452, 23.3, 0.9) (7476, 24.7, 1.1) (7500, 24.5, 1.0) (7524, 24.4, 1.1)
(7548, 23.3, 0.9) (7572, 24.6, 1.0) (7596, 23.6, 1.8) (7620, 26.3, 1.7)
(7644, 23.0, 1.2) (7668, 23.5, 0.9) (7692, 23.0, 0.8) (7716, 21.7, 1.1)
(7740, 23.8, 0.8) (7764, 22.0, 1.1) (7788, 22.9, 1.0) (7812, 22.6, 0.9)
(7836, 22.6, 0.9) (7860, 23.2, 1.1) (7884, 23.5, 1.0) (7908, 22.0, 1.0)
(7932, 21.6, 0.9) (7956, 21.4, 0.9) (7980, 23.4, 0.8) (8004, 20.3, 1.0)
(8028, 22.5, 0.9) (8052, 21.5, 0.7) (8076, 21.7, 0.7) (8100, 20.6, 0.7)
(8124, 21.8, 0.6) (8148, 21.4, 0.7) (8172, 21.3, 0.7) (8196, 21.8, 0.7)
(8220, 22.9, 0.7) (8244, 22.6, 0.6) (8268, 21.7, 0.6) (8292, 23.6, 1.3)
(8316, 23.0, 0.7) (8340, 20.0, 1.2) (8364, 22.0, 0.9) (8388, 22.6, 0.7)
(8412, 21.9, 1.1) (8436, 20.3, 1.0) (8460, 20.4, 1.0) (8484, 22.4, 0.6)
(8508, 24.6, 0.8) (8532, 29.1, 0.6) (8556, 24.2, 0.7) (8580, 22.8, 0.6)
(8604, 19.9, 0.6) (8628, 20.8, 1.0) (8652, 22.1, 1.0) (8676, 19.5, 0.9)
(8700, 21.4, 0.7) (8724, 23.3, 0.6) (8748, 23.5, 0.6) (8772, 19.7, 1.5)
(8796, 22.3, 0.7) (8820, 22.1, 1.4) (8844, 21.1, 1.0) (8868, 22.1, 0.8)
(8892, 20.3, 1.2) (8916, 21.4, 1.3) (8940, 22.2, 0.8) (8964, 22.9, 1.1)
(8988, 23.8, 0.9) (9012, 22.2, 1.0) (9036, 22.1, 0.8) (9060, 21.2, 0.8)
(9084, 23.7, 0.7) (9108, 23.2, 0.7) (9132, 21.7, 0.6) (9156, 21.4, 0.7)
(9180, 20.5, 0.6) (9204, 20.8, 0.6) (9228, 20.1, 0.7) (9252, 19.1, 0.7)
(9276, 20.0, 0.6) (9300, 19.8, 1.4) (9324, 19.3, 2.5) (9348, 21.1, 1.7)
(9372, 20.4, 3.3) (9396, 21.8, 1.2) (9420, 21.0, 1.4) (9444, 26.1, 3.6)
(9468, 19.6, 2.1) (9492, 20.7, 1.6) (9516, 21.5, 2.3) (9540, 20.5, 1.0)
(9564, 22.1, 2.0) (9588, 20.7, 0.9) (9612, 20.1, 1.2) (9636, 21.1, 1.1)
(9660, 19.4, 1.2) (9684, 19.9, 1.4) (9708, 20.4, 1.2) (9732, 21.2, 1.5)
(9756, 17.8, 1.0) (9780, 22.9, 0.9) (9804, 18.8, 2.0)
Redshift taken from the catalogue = 0.30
